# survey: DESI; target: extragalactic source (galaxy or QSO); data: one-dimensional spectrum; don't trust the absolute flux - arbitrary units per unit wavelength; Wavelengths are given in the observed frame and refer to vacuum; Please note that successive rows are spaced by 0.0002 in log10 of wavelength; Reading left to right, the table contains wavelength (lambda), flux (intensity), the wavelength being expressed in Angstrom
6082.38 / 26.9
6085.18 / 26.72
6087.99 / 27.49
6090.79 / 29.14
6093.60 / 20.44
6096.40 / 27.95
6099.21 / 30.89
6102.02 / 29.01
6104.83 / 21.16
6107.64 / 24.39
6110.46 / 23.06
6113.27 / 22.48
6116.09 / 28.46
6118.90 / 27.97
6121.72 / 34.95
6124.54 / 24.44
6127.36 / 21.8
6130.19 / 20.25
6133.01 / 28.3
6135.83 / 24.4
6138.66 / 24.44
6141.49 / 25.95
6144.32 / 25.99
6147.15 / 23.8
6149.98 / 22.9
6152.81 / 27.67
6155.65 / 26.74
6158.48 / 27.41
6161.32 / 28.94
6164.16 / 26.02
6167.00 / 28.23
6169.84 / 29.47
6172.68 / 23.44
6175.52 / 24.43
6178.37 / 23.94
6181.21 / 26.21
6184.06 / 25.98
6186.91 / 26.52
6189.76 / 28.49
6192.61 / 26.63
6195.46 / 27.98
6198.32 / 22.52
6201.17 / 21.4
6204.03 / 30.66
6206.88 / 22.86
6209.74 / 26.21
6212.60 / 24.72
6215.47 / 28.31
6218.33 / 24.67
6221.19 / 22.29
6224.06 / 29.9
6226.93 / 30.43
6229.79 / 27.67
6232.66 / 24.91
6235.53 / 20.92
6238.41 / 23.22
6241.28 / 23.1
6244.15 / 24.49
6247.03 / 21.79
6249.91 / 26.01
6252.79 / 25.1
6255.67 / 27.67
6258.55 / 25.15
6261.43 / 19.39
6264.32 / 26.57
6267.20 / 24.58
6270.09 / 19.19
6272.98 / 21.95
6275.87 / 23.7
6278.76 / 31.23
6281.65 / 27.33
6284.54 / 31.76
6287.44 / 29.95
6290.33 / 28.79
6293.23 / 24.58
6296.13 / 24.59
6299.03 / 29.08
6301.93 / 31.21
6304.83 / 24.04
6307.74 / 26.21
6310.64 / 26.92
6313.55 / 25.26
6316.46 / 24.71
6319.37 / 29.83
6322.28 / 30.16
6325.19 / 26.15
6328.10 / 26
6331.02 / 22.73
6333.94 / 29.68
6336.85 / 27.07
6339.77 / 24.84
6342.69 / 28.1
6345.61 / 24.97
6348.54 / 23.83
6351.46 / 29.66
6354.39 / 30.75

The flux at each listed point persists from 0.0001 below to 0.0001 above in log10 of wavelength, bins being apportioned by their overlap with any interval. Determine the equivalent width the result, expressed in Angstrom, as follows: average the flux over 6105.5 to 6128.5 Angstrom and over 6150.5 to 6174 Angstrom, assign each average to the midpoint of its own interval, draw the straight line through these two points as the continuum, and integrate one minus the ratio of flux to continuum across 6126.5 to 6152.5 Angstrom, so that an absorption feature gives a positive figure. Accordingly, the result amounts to 2.03 Angstrom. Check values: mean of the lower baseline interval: 25.8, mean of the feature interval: 24.4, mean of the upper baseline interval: 27.1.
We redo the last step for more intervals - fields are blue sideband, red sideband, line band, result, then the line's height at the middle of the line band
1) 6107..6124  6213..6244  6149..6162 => -0.2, 26.4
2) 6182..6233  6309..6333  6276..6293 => -1.6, 26.4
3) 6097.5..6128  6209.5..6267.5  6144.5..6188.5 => -0.5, 25.8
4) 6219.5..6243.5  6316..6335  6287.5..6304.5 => -0.7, 26.5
